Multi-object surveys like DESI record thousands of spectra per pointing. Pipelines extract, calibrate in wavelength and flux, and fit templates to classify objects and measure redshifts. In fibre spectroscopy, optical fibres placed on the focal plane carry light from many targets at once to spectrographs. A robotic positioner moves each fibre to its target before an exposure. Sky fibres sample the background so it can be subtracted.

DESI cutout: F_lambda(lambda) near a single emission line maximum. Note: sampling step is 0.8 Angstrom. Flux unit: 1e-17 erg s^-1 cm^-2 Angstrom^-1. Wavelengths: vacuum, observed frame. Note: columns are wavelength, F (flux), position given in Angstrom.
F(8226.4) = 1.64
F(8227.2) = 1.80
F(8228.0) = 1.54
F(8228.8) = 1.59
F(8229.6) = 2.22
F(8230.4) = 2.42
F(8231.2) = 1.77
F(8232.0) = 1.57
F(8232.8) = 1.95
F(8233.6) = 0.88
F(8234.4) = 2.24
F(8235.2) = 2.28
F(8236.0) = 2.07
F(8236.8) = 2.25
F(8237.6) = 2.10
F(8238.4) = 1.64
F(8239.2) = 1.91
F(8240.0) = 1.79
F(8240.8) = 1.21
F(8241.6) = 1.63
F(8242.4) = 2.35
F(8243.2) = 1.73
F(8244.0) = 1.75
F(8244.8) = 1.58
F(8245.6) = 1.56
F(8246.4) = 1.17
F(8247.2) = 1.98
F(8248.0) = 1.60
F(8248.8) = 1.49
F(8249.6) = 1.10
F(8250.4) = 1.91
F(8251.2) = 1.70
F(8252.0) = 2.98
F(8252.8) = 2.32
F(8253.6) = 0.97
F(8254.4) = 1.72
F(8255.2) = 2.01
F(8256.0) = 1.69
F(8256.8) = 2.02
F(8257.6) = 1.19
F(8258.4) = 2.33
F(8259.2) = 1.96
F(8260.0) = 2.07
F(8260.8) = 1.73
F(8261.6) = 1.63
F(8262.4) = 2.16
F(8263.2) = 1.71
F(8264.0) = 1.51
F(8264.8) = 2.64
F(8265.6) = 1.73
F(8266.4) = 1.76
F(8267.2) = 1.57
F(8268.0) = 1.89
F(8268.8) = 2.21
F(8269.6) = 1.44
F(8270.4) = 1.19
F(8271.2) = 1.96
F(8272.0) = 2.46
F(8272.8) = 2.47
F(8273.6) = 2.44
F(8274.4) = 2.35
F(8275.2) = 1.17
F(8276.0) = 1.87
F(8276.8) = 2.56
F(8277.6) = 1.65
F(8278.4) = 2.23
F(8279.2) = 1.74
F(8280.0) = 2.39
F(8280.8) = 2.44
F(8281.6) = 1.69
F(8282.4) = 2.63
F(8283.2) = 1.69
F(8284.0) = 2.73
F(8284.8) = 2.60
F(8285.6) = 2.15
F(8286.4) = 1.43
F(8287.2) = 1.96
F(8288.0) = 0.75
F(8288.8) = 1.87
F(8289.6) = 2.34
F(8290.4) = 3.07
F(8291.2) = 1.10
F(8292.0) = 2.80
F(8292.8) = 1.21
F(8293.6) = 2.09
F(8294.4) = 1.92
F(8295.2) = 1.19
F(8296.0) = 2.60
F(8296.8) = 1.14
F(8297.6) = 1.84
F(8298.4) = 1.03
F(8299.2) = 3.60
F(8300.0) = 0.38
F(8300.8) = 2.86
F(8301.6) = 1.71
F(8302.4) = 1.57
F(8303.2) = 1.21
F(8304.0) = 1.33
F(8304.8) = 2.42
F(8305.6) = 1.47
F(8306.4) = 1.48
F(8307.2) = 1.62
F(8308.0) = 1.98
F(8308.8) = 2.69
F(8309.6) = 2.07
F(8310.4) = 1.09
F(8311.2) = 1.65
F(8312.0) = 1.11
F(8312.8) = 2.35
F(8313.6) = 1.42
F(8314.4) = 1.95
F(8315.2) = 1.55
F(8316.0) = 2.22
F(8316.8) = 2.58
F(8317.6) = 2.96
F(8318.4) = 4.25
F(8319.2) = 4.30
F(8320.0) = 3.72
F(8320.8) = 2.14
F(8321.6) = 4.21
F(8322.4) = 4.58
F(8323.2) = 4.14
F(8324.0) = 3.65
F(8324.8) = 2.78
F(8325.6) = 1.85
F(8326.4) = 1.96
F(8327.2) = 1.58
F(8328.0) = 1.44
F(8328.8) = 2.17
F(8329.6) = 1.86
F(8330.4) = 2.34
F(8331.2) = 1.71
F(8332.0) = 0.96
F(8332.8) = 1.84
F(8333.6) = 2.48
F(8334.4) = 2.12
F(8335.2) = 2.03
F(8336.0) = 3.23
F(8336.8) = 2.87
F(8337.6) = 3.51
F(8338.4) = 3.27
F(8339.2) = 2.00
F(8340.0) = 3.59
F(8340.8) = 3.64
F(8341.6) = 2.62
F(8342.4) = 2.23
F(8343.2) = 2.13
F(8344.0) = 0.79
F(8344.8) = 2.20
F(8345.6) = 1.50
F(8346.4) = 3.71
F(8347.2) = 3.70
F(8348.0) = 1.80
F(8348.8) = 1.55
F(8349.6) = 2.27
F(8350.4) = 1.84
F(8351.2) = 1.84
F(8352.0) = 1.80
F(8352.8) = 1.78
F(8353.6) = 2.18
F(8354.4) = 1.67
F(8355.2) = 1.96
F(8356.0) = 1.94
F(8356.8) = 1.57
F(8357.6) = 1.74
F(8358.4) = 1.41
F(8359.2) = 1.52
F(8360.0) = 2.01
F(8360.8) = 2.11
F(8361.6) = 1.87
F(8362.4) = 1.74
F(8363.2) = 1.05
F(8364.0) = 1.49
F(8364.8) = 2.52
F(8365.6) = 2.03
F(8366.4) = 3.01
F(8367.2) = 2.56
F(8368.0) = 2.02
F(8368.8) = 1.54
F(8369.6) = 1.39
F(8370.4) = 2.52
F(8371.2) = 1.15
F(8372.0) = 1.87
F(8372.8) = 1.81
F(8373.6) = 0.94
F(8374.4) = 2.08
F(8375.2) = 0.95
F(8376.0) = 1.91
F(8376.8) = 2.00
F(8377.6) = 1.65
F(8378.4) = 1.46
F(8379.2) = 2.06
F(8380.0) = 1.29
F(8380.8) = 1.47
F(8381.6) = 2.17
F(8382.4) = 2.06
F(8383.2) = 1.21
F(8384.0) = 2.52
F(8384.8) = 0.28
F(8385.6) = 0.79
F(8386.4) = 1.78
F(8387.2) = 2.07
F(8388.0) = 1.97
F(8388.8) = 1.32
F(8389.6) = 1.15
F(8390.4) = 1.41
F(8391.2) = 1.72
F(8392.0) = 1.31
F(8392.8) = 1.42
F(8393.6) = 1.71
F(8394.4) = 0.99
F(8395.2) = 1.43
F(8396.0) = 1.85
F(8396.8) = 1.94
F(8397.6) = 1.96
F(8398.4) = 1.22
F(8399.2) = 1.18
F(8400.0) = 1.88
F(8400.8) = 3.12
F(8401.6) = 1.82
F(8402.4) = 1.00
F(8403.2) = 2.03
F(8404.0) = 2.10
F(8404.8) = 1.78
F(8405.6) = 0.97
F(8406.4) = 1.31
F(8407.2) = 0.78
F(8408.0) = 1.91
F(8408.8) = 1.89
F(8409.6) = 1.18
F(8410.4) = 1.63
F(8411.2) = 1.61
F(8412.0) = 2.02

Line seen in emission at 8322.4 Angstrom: [S II]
